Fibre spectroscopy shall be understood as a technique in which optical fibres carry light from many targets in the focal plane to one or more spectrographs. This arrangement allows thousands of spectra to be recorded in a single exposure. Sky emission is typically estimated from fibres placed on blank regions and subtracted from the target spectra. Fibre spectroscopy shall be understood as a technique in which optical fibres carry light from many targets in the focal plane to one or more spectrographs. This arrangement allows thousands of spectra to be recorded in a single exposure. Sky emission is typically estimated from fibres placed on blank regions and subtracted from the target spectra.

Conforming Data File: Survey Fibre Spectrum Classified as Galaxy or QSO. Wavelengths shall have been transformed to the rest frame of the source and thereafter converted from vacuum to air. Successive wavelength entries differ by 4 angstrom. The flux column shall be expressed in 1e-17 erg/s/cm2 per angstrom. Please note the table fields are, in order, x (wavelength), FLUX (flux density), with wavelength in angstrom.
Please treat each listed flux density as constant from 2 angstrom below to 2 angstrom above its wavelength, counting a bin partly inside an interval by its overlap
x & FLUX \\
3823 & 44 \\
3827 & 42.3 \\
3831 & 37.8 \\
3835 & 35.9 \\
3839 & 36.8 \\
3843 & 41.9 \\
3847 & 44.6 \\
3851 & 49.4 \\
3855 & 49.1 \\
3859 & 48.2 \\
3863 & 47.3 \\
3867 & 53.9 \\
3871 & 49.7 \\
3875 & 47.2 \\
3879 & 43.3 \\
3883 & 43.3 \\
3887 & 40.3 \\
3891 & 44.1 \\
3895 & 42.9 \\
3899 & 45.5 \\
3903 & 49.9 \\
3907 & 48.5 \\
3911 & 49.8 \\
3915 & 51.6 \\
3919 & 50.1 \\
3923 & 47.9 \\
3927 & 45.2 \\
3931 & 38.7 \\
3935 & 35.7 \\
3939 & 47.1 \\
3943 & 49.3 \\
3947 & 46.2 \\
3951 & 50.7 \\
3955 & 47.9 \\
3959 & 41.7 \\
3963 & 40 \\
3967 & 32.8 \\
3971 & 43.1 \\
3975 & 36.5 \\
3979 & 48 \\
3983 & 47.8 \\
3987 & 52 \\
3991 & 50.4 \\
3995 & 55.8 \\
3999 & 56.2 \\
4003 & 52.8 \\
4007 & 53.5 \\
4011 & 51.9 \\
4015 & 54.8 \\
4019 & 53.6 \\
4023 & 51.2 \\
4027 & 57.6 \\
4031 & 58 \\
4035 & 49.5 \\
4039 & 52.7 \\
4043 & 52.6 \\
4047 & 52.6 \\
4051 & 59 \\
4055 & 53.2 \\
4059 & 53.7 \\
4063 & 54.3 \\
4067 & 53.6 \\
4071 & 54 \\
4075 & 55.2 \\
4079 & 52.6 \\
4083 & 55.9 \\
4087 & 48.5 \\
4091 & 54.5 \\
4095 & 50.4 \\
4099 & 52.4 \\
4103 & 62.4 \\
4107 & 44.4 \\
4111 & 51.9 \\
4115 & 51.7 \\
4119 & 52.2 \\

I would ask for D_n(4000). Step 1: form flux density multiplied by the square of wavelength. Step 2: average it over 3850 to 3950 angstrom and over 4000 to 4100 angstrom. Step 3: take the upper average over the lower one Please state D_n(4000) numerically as 1.24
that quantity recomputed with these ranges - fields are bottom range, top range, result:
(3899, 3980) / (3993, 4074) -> 1.26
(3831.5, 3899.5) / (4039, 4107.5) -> 1.33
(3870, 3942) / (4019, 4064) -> 1.27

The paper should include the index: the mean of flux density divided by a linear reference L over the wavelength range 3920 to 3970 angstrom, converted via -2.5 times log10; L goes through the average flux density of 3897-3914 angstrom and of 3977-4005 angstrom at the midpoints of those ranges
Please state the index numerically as 0.15 mag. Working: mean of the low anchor 48.6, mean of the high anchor 51.9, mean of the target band 43.7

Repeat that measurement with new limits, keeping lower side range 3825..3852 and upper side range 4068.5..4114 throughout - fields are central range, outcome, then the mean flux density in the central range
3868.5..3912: -0.06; 45.9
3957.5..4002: 0.04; 46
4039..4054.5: -0.07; 54.3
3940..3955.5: -0.05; 48.5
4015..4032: -0.11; 54.9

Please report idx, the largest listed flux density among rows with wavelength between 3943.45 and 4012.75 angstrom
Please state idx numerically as 56.2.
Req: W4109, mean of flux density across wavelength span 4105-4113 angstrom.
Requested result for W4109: 48.1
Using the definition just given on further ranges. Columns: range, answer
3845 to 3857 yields 47.7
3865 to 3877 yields 50.3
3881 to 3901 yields 43.2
